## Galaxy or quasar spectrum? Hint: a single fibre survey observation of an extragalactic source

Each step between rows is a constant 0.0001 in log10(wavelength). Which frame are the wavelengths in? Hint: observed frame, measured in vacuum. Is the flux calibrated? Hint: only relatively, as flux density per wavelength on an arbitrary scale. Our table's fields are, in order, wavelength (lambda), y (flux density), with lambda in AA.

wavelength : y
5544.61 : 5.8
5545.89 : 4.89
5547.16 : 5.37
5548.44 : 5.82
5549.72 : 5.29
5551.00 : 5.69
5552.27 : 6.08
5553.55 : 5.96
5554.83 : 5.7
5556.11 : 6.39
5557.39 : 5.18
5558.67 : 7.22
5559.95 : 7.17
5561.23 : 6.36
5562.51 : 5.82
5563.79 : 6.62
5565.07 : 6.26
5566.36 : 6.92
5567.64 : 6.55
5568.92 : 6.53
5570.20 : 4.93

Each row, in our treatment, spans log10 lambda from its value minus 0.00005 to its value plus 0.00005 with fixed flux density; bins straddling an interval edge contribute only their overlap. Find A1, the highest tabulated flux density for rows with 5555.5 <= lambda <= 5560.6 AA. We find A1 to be 7.22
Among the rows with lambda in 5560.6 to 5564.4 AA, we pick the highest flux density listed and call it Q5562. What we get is 6.62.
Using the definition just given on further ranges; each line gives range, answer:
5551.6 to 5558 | 6.39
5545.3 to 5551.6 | 5.82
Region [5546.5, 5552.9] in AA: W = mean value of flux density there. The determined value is 5.65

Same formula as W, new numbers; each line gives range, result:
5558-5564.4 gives 6.63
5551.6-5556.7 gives 6.03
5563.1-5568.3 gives 6.58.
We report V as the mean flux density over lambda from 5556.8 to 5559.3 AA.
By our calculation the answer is 6.22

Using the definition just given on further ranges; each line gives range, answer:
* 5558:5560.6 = 7.17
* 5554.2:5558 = 5.76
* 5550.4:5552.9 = 5.91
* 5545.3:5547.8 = 5.15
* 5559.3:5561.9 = 6.76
